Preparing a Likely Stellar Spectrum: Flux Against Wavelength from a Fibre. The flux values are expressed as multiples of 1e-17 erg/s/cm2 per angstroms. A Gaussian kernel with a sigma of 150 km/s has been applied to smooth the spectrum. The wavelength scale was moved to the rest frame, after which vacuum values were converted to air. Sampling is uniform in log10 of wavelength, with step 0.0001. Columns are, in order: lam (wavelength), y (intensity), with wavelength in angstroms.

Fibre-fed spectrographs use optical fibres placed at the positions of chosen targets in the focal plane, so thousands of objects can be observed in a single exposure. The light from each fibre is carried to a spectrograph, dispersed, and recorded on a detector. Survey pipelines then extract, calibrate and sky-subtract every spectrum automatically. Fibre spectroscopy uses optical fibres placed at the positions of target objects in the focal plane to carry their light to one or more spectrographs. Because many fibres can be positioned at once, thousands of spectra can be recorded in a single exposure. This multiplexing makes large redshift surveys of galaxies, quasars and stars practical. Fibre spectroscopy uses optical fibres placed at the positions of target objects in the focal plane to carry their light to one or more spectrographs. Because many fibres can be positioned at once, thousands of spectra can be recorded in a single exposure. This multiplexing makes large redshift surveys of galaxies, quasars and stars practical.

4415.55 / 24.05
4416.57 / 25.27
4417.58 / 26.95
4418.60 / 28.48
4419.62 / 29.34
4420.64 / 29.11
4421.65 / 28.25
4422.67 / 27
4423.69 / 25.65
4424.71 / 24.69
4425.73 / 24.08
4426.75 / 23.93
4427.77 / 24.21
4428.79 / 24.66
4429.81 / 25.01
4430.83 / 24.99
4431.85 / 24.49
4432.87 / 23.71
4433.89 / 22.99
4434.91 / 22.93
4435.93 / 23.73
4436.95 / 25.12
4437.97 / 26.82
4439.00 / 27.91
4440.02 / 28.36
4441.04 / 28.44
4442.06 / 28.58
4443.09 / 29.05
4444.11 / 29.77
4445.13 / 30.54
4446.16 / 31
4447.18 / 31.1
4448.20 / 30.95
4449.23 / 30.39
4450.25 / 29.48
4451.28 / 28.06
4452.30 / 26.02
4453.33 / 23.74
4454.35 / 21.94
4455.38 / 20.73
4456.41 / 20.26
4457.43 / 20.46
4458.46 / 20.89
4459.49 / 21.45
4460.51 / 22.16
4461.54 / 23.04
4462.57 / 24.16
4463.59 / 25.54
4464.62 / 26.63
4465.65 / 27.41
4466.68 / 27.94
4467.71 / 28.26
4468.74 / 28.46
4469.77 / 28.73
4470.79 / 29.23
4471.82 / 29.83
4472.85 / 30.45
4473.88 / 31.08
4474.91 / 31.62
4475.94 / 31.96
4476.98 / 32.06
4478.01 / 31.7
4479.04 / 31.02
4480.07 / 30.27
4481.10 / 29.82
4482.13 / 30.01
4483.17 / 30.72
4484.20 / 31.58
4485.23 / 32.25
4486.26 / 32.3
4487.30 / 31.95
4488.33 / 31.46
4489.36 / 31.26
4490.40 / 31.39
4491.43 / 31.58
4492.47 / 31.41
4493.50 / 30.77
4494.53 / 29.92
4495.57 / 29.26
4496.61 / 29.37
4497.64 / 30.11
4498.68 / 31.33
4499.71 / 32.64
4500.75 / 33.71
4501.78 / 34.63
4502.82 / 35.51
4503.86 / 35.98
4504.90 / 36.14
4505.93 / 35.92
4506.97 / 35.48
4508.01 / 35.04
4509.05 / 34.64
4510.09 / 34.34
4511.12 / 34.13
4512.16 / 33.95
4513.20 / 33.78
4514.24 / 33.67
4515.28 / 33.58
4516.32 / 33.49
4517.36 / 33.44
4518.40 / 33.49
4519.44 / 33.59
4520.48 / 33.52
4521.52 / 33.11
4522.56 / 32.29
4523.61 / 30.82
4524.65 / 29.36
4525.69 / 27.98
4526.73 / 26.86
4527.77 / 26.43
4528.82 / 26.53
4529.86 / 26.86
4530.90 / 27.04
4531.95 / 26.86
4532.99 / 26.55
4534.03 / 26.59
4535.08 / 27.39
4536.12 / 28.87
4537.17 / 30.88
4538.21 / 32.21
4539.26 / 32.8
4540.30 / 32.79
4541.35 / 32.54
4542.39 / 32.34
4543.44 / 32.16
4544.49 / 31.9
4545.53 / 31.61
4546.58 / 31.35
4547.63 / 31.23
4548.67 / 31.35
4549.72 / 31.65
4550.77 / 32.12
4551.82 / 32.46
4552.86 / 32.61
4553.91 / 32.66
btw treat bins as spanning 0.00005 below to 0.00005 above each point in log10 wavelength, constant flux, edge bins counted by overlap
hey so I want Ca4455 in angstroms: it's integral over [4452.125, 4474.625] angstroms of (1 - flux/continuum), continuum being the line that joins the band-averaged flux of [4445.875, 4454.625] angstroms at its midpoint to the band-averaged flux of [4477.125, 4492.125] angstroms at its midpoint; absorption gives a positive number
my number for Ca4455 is 3.0 angstroms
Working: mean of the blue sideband 28.2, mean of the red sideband 31.3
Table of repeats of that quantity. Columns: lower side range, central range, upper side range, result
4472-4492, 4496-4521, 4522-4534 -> -3.8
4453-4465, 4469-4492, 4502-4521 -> -3.1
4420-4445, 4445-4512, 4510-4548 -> -3.1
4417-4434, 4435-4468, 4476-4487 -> 2.4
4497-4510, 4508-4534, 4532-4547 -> 1.1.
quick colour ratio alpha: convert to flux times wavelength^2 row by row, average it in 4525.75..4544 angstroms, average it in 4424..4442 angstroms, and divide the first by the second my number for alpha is 1.2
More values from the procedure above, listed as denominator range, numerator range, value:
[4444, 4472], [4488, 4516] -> 1.28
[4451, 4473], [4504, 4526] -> 1.36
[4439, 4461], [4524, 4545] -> 1.15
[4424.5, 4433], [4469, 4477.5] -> 1.28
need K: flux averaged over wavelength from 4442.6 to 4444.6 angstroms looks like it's 29.5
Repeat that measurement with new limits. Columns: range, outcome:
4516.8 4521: 33.5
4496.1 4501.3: 31.5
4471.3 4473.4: 30.1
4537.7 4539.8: 32.5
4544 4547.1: 31.7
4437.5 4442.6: 28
